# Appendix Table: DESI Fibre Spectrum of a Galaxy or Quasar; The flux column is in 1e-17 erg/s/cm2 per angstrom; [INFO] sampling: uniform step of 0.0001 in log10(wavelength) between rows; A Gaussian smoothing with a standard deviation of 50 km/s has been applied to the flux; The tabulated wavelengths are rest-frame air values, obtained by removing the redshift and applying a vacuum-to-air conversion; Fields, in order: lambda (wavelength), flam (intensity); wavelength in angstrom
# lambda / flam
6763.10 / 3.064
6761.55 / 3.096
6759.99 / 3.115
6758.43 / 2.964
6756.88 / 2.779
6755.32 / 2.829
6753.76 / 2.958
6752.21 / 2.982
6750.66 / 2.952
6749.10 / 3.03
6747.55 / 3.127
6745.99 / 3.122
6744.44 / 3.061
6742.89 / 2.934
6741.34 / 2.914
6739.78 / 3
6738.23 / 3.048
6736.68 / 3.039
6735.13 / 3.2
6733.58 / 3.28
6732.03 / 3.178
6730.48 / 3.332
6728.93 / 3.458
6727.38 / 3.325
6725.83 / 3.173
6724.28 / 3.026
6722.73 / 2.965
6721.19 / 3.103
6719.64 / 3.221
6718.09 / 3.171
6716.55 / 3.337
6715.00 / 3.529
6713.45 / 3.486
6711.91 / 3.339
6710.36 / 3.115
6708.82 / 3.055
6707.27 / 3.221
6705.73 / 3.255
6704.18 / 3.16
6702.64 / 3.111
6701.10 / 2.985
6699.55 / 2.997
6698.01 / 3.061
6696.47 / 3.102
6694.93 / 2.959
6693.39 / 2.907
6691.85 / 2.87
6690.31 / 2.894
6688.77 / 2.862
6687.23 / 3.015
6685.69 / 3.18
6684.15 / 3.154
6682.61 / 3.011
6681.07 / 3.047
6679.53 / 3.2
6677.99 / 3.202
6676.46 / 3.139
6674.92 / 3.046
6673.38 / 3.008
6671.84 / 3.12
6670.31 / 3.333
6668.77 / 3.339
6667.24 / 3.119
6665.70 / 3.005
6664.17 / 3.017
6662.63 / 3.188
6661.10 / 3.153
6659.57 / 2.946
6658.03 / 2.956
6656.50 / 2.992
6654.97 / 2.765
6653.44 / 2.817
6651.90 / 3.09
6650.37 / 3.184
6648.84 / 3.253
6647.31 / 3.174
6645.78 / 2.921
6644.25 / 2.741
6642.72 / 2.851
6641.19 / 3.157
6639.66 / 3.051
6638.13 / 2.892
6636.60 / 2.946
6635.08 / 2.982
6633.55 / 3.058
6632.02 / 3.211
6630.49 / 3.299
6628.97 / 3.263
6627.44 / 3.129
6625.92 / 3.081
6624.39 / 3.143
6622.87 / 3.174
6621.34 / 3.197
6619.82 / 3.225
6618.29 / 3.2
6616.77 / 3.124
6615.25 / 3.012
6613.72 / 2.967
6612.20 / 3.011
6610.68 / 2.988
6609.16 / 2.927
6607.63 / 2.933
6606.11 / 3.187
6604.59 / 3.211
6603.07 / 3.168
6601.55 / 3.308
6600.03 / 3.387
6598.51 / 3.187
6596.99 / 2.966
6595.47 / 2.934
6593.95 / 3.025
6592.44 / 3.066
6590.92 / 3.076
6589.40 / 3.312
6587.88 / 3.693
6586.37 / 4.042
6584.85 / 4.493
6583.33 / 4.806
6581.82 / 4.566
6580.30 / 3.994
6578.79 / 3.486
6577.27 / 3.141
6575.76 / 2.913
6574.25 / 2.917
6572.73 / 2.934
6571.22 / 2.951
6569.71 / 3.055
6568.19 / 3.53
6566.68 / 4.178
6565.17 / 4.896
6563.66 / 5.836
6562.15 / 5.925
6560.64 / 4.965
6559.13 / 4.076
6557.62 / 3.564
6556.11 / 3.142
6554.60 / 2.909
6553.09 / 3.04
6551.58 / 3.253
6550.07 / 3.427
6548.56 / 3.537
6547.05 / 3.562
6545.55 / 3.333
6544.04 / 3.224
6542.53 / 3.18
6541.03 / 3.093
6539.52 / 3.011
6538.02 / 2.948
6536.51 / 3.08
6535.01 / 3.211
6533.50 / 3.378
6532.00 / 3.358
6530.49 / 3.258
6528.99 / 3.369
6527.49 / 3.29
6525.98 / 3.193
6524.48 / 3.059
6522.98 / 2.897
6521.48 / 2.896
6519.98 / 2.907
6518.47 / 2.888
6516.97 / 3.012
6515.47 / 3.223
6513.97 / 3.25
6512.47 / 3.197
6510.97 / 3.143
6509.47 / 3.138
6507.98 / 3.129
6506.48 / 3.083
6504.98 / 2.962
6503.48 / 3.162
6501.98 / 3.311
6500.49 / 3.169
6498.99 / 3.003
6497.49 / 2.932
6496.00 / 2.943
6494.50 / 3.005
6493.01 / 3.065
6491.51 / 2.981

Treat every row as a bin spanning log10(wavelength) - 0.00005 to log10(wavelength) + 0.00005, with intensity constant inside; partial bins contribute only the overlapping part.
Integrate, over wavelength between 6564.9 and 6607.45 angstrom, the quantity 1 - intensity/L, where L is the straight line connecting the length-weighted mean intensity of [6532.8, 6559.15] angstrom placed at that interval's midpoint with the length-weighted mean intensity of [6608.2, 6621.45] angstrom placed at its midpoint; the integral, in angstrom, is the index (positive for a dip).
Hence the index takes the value -4.2 angstrom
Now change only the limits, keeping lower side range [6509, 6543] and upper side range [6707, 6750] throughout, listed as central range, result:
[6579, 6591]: -3.4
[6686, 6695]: 0.7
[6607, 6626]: 0.4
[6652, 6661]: 0.6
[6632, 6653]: 0.8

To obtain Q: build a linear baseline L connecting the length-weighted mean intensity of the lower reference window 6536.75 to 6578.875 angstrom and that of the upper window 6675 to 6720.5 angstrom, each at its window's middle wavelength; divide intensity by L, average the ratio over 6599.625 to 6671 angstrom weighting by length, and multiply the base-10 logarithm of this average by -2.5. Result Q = 0.08 mag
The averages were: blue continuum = 3.57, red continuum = 3.12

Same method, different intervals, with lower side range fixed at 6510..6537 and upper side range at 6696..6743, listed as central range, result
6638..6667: 0.05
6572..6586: -0.18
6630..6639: 0.04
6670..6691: 0.03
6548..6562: -0.16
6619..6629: 0.00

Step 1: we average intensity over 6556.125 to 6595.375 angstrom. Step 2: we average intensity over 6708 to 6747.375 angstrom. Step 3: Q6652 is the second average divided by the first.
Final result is 0.8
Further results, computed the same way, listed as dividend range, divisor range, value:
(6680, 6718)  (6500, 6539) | 0.99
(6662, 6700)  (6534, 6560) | 0.94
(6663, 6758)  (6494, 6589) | 0.90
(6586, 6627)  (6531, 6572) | 0.87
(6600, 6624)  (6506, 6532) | 1.00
